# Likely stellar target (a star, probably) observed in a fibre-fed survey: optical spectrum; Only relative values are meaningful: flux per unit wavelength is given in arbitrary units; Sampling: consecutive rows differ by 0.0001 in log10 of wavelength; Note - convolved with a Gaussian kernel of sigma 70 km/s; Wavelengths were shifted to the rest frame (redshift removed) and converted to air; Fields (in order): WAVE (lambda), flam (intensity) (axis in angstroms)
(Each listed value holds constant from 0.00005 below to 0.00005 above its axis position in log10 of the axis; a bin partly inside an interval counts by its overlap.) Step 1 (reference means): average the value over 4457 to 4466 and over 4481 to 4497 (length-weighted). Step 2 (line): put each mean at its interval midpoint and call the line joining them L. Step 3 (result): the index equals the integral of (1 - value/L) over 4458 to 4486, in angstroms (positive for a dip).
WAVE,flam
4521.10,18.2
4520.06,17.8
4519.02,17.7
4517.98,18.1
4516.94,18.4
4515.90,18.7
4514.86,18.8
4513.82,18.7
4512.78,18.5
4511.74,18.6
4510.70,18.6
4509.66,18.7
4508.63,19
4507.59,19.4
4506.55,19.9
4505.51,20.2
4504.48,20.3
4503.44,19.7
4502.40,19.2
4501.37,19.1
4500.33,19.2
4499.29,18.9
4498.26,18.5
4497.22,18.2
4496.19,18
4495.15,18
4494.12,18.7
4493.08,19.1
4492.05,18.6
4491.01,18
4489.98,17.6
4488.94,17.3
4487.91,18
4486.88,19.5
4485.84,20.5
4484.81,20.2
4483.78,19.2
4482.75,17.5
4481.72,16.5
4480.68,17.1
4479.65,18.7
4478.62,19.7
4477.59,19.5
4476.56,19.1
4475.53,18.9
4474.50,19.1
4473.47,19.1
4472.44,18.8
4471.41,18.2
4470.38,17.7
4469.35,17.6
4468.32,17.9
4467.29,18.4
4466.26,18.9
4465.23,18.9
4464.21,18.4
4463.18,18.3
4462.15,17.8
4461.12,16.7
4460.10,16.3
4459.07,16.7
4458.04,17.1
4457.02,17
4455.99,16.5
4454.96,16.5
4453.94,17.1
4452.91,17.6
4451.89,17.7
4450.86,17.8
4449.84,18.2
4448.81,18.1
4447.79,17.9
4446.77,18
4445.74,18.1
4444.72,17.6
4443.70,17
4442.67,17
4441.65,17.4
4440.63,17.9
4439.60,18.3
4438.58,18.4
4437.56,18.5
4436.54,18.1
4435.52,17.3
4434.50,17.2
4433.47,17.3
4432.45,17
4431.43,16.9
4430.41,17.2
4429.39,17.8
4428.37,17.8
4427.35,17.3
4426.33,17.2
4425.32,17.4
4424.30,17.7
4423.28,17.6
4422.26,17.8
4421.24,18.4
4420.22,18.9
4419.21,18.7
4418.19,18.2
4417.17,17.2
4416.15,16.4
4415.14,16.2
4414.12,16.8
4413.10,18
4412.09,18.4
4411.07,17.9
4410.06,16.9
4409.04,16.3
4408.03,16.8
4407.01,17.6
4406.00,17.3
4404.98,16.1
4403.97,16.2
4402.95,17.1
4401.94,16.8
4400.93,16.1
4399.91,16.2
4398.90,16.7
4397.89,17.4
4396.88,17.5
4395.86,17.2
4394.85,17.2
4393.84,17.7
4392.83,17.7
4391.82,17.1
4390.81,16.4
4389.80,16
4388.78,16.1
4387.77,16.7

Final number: -0.7 angstroms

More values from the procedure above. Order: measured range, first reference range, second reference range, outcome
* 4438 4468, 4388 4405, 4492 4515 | 0.5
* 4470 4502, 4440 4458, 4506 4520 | -0.8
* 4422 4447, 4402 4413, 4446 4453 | 0.1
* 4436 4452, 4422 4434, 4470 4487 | 0.0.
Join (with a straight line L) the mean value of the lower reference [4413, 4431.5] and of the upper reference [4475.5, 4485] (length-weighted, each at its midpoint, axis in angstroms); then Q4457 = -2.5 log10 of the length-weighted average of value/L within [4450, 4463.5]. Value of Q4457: 0.06 mag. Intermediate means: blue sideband 17.6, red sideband 18.6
